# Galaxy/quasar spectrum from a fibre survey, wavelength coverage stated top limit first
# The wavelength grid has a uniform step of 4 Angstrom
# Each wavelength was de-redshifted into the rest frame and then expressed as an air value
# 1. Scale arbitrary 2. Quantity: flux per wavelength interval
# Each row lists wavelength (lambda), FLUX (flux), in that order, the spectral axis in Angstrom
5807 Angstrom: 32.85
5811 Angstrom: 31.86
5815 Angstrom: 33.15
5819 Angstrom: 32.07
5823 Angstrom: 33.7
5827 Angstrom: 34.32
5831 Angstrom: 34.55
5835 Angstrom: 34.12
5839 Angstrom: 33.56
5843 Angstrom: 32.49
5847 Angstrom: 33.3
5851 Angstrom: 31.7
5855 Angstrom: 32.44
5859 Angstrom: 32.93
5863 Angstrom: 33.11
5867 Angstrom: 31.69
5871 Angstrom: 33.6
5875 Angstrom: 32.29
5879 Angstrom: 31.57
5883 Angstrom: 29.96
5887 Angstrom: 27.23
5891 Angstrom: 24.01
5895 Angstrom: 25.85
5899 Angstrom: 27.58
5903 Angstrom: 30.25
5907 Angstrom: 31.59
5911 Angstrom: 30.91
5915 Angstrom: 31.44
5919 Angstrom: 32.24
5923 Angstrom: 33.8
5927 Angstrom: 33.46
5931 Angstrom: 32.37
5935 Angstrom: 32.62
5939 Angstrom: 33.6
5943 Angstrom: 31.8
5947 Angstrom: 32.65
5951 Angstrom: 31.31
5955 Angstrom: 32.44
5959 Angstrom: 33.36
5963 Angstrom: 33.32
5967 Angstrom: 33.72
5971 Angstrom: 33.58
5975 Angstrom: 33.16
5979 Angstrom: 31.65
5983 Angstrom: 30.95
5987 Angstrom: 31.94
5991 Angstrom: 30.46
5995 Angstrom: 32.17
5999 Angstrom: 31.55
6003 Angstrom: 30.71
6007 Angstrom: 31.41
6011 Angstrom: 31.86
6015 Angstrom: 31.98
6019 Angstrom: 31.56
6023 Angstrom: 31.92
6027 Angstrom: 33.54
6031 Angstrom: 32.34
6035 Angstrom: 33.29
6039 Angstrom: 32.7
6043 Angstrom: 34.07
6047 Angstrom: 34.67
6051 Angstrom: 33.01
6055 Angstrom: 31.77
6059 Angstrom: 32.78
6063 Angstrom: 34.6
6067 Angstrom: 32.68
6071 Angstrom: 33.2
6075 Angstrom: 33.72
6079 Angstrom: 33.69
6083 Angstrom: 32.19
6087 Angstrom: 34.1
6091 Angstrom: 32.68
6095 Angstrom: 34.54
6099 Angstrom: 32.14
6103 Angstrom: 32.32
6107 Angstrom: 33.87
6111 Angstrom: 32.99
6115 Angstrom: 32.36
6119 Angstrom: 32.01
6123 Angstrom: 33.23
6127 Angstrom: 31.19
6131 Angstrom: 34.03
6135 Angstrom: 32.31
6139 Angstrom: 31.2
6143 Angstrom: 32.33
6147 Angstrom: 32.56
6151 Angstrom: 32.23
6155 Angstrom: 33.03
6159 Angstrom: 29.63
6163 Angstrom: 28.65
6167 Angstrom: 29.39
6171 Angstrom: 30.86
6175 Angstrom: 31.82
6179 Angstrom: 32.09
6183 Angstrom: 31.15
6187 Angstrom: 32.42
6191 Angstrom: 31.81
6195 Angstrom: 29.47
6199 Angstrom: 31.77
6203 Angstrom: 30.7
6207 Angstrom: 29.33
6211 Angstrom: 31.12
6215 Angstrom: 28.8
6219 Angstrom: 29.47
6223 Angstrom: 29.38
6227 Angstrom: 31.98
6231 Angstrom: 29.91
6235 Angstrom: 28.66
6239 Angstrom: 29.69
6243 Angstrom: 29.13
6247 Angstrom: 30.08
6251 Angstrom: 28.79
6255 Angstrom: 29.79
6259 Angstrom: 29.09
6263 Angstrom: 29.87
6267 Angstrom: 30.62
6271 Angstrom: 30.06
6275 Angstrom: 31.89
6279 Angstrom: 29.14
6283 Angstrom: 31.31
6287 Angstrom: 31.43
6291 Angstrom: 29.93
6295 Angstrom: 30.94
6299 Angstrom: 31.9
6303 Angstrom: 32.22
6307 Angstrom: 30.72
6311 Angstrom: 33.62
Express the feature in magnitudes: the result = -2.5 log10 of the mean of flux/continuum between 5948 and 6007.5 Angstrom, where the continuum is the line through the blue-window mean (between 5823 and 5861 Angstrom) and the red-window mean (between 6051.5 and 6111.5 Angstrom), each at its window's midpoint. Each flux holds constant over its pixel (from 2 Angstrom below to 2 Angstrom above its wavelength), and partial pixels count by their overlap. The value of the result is 0.04 mag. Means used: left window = 33.3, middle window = 32.1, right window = 33.2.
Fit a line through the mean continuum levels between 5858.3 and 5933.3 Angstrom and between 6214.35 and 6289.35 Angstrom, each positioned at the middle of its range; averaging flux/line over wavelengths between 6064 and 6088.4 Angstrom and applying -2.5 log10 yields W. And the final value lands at -0.10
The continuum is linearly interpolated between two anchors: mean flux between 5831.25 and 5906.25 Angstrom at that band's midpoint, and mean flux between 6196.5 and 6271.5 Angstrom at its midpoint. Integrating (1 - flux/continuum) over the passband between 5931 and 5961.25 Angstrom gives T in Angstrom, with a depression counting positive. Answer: -1.7 Angstrom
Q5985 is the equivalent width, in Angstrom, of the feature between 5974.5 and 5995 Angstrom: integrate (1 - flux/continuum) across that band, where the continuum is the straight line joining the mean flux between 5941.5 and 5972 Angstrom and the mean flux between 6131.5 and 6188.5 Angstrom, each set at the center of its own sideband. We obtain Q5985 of 0.6 Angstrom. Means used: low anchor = 32.8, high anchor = 31.5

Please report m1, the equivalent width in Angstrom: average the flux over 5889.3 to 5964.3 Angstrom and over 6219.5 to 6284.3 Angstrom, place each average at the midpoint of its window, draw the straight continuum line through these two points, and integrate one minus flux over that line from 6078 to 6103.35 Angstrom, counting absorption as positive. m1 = -2.1 Angstrom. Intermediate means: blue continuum 31.3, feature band 33.1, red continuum 29.9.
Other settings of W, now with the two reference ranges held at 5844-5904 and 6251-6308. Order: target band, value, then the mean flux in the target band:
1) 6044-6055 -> -0.10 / 33.5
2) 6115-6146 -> -0.06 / 32.3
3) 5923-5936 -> -0.08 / 33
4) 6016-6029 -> -0.06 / 32.3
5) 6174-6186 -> -0.04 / 31.7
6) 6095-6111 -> -0.08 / 33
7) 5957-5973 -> -0.10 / 33.5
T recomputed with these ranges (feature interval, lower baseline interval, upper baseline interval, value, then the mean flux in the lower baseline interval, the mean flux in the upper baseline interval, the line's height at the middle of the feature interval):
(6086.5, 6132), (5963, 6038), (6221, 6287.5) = -2.4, 32.1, 30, 31.2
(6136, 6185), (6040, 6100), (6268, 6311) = 1.7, 33.3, 31.1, 32.4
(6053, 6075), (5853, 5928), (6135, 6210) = -1.4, 30.8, 31.2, 31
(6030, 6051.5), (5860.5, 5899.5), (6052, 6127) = -0.8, 29.8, 33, 32.3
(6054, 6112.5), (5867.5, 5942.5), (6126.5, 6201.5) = -3.6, 30.8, 31.5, 31.3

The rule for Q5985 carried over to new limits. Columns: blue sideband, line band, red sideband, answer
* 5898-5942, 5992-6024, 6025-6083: 1.2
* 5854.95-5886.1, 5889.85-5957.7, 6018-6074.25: 2.4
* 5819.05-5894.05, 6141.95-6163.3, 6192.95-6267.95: -0.9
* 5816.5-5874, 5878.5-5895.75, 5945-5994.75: 2.8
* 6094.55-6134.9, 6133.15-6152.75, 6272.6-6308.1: 0.2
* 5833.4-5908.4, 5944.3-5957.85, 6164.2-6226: -0.6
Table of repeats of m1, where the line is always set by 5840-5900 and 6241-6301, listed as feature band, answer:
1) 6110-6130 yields -1.3 Angstrom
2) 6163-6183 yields -0.3 Angstrom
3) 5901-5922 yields -0.5 Angstrom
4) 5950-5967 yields -1.2 Angstrom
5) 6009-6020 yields -0.4 Angstrom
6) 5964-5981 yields -1.3 Angstrom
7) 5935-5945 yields -0.7 Angstrom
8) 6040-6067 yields -2.5 Angstrom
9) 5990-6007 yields -0.4 Angstrom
